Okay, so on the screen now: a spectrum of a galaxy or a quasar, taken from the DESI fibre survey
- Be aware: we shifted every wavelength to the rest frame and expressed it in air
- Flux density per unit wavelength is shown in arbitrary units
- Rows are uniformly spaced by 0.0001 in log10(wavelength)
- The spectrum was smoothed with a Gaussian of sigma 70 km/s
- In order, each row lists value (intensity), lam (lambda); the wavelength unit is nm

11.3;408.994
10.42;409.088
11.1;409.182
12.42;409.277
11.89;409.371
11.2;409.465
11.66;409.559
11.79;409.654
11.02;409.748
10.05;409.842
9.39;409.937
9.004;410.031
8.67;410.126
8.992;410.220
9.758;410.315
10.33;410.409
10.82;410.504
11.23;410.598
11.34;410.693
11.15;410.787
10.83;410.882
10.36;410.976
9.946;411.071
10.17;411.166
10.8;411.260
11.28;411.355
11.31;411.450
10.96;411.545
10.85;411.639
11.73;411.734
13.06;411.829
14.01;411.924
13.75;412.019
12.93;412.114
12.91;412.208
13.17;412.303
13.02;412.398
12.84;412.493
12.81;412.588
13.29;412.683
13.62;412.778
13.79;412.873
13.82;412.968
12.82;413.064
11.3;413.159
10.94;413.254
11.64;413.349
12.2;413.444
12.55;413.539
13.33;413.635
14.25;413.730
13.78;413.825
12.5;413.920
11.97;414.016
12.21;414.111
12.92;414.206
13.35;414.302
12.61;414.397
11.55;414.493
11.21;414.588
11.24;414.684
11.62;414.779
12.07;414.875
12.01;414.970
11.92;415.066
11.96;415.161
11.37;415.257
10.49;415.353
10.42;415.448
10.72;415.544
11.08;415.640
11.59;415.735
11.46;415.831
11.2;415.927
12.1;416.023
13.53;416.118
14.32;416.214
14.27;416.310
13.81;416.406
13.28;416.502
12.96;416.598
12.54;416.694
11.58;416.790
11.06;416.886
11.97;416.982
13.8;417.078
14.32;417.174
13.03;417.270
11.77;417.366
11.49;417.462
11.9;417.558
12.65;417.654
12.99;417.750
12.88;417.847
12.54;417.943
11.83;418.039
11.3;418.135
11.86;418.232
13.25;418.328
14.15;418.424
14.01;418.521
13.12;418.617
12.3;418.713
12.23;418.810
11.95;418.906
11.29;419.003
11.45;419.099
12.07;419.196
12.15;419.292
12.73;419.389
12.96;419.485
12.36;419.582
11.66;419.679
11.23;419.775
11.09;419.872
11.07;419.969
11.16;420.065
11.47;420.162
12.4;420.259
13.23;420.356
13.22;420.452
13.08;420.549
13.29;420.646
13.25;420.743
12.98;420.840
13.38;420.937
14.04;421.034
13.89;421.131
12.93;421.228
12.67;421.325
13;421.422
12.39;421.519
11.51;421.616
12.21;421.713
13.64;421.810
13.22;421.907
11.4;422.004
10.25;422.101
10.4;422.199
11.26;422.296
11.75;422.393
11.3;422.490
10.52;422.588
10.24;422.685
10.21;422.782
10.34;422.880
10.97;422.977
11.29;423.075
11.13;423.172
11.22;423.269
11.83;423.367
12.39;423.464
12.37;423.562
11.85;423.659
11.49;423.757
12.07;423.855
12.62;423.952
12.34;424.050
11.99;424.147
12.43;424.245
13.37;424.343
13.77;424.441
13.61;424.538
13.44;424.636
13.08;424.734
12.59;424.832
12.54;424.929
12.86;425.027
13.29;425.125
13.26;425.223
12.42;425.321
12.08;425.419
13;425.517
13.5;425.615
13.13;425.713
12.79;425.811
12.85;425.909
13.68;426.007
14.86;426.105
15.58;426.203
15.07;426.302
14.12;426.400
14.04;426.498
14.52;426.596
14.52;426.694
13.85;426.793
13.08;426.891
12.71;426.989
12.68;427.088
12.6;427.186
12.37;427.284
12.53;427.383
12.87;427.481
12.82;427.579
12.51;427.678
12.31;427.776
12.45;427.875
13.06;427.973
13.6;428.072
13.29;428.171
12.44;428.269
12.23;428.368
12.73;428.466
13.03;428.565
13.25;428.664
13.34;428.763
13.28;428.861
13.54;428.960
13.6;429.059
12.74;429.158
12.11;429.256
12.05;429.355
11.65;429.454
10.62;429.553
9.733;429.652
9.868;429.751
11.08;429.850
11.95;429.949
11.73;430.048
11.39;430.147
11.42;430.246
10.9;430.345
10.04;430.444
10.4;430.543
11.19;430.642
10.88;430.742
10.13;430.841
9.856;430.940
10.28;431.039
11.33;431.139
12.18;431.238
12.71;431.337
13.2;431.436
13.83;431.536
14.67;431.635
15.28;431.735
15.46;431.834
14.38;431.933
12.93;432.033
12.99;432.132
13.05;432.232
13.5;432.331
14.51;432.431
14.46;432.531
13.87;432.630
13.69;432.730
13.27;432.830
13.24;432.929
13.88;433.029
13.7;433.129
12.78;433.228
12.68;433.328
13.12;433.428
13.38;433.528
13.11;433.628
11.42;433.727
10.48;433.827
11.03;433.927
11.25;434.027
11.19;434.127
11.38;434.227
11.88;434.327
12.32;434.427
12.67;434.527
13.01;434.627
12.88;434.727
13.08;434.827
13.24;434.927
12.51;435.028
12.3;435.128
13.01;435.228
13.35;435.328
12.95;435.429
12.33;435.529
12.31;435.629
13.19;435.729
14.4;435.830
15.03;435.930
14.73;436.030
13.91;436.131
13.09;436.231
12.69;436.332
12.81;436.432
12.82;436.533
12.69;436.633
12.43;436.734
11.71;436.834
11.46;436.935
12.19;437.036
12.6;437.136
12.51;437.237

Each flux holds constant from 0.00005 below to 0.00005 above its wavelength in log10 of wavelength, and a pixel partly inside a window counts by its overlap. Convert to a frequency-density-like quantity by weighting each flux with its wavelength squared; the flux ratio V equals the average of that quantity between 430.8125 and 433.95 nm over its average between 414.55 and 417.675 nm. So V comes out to 1.15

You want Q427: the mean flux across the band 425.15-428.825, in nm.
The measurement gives 13.2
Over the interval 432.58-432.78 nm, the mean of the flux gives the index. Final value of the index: 13.8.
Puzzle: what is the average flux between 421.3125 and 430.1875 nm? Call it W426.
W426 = 12.5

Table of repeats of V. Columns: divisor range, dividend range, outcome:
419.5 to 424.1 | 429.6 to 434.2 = 1.08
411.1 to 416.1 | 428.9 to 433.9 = 1.11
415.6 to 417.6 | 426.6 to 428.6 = 1.09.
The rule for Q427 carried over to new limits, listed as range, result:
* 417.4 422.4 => 12.4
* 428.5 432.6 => 12.3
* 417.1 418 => 12.7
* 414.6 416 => 11.4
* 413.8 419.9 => 12.3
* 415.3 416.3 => 11.8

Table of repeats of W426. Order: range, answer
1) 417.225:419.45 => 12.4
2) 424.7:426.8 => 13.5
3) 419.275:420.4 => 11.9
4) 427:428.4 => 12.7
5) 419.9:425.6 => 12.3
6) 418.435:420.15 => 12.1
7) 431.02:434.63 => 12.9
